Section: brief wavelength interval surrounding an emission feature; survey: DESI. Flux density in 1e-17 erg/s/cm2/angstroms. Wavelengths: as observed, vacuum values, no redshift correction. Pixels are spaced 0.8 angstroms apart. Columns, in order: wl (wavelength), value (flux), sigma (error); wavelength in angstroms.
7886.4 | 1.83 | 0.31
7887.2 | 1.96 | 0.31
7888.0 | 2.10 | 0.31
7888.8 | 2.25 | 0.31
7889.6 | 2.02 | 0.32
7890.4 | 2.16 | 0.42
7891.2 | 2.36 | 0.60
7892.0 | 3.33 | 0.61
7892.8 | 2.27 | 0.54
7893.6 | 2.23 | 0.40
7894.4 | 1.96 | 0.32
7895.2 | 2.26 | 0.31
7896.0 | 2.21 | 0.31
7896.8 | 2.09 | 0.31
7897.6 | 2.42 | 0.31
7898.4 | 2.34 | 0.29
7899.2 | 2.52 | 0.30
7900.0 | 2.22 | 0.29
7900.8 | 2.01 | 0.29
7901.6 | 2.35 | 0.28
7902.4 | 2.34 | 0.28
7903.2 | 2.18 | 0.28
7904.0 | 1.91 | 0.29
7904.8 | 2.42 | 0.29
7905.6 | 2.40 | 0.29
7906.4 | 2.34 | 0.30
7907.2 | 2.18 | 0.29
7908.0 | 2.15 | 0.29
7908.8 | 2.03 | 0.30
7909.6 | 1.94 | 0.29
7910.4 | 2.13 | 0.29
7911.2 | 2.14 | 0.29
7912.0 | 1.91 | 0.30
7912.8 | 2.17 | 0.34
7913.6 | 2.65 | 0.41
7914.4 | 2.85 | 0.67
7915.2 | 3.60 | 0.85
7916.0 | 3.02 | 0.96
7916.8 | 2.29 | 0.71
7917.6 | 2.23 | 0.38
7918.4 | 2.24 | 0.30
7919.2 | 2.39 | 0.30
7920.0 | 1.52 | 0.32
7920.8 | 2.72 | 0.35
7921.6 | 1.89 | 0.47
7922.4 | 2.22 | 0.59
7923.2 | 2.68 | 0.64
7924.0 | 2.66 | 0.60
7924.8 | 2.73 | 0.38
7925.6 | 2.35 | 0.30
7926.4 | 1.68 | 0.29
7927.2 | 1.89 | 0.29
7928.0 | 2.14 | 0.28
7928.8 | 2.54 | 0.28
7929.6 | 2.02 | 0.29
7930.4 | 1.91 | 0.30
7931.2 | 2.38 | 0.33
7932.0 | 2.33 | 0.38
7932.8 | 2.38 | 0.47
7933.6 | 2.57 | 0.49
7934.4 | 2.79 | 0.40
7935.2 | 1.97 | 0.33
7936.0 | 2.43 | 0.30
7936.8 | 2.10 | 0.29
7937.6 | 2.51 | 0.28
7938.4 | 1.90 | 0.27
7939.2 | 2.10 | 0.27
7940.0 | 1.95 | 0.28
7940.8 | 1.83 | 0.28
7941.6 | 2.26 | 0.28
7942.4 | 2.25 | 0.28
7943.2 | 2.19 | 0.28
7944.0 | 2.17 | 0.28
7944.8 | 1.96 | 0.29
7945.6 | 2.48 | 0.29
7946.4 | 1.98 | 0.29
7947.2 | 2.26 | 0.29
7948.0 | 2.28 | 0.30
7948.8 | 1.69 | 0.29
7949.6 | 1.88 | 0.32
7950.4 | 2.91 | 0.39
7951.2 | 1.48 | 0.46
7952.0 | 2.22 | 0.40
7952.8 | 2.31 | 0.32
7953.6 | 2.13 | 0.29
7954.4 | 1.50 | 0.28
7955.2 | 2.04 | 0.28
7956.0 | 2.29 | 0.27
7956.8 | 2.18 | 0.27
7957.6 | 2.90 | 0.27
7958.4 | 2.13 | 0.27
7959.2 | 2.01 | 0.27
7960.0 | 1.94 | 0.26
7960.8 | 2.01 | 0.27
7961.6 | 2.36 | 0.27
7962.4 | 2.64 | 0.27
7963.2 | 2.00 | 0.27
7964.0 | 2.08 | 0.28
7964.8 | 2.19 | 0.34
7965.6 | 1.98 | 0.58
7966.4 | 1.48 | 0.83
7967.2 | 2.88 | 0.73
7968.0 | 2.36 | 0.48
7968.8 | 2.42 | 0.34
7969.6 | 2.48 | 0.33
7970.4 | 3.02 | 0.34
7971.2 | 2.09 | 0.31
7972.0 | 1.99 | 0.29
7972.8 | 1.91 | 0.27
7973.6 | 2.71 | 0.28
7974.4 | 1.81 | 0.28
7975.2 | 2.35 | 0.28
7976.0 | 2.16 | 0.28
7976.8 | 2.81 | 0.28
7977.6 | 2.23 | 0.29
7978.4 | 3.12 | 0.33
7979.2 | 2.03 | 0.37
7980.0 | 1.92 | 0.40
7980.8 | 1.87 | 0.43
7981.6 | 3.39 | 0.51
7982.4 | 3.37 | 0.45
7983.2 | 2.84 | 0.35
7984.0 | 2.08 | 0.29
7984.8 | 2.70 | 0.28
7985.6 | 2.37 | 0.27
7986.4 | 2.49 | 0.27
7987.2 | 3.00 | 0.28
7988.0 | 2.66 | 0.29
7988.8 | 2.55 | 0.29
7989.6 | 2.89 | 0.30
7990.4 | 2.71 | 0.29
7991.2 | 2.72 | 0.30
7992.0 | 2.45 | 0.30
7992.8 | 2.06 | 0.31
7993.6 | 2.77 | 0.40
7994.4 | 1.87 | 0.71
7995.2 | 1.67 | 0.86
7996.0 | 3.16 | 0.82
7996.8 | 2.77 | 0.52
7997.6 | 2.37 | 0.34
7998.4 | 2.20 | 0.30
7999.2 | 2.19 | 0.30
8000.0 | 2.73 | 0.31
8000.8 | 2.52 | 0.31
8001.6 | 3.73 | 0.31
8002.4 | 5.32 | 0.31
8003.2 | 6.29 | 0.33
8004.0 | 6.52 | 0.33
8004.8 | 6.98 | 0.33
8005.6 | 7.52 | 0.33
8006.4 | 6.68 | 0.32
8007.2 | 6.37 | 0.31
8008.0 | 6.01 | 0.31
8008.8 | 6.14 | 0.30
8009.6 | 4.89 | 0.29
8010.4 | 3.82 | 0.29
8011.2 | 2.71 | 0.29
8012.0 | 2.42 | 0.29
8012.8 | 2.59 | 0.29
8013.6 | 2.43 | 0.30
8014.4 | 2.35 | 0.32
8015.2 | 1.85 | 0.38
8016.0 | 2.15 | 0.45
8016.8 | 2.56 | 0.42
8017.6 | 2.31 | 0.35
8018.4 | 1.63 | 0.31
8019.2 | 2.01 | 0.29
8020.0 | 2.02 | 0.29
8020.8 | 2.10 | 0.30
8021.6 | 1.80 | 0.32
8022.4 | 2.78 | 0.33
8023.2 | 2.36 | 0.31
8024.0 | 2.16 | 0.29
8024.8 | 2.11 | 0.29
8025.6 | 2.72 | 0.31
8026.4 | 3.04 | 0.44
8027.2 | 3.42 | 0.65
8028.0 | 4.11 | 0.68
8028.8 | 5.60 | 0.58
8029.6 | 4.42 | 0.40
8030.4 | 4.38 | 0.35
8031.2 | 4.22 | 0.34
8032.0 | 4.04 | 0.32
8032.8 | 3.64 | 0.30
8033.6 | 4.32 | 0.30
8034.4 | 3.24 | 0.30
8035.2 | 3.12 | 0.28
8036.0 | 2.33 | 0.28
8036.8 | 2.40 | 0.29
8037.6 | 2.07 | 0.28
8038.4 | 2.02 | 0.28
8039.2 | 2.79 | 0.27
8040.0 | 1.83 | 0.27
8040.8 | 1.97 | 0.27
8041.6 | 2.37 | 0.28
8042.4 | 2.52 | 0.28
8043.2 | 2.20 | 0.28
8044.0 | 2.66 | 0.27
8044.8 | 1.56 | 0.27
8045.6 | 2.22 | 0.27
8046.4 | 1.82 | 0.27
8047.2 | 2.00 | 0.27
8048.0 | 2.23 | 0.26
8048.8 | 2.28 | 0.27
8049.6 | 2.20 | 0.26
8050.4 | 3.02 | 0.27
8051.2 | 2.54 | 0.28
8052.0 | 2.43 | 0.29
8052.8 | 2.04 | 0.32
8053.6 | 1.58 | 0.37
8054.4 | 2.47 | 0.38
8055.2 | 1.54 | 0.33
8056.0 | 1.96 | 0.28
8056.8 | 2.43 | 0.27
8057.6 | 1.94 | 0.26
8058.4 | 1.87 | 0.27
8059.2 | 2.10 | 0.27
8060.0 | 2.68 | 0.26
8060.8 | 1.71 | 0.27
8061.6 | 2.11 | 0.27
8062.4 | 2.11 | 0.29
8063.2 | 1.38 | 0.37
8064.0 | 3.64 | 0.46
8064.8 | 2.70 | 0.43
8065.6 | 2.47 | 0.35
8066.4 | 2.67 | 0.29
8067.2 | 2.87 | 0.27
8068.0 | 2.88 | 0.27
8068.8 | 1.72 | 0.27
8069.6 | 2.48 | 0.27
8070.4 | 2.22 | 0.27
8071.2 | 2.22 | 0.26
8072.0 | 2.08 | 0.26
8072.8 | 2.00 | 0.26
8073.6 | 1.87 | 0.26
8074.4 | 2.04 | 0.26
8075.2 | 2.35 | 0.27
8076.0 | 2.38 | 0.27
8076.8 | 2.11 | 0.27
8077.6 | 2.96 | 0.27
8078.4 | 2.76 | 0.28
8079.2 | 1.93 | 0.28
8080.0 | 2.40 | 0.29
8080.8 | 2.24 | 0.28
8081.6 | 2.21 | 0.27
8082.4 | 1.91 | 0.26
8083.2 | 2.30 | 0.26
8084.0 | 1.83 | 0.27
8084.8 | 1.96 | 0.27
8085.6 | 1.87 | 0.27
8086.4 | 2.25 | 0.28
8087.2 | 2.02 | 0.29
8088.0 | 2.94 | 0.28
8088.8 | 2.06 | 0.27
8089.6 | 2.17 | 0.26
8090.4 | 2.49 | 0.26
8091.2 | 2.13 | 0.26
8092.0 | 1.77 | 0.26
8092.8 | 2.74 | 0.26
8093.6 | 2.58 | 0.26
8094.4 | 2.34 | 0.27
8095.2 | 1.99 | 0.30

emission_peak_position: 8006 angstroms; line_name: H-alpha 6563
